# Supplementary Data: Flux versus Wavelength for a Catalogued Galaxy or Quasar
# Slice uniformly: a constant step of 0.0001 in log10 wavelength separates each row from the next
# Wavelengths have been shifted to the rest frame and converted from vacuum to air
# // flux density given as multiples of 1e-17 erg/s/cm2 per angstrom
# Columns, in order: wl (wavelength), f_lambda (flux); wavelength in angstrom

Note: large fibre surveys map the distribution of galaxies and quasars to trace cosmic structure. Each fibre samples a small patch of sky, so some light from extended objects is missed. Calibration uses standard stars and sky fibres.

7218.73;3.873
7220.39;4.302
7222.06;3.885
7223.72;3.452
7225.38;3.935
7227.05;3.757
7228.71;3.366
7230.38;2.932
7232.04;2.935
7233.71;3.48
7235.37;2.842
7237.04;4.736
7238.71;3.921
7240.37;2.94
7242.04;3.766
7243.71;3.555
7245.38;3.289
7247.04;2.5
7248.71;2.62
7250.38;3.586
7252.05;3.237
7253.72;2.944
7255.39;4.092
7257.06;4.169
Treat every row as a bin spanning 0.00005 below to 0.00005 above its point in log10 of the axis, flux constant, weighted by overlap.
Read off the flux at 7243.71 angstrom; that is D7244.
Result 3.555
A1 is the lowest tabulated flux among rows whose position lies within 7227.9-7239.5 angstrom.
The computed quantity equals 2.842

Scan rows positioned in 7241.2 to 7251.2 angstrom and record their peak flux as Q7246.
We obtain 3.766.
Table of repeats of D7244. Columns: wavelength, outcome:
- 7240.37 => 2.94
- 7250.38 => 3.586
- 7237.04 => 4.736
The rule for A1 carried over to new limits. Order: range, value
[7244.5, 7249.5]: 2.5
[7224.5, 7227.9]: 3.757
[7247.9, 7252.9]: 2.62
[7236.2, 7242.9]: 2.94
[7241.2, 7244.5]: 3.555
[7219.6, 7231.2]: 2.932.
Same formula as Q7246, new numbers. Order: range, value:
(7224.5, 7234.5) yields 3.935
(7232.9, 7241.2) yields 4.736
